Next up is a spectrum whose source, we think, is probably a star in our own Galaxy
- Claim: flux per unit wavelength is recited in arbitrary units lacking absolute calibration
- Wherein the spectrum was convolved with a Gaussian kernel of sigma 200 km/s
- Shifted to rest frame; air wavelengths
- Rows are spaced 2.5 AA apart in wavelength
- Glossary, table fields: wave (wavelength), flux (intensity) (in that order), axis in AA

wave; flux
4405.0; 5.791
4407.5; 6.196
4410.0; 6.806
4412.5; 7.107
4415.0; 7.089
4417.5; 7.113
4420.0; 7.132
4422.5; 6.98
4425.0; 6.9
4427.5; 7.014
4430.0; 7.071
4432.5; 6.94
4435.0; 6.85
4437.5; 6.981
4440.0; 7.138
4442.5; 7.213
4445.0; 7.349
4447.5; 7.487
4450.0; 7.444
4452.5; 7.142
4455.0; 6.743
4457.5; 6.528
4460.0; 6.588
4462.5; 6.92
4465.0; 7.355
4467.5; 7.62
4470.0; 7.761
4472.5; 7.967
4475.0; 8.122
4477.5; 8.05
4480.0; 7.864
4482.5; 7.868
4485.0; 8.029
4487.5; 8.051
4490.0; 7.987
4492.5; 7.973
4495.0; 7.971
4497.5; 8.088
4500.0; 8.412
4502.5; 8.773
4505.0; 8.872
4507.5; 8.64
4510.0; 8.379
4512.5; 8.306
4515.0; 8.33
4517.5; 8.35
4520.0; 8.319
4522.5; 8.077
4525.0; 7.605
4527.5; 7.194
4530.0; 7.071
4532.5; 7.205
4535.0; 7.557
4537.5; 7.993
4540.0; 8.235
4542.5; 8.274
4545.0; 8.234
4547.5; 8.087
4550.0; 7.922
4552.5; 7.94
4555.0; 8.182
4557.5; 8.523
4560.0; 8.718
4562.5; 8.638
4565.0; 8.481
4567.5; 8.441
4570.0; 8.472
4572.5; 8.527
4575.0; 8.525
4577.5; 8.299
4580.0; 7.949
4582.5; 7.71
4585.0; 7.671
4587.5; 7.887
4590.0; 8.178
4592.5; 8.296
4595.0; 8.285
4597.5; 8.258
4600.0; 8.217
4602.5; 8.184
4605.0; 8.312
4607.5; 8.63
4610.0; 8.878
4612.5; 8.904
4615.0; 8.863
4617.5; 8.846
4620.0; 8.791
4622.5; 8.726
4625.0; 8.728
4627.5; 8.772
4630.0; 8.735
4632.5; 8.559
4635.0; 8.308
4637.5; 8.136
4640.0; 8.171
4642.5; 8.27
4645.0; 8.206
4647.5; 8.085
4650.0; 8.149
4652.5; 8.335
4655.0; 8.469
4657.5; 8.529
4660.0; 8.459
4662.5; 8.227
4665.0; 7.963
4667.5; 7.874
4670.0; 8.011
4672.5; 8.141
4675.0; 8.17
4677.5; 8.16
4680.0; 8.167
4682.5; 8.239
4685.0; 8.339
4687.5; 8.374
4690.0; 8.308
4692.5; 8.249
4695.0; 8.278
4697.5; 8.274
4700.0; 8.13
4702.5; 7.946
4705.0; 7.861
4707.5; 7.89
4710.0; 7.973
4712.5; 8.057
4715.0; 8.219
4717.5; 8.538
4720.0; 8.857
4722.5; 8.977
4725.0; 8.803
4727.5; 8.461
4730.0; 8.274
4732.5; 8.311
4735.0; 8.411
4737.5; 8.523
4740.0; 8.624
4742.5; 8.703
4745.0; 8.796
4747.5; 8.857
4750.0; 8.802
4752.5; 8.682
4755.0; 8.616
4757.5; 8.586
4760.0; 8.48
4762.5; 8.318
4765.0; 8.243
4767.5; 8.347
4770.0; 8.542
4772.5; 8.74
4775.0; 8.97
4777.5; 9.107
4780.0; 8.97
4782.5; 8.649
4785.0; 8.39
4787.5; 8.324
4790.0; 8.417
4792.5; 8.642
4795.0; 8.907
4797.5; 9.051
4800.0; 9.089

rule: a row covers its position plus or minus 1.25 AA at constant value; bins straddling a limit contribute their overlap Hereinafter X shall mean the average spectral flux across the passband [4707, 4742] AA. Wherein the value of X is 8.44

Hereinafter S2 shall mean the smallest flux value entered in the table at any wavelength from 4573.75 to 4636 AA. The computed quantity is 7.671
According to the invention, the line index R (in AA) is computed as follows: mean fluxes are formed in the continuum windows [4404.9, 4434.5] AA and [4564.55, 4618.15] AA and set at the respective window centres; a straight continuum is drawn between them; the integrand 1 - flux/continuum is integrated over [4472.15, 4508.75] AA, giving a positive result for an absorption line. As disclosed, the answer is -3.4 AA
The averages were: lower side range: 6.89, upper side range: 8.35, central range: 8.18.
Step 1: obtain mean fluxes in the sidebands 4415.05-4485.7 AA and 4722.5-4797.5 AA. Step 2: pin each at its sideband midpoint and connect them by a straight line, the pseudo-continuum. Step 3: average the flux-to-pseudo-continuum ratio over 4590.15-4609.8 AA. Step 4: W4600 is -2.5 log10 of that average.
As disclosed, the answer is -0.05 mag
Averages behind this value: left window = 7.28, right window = 8.62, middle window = 8.33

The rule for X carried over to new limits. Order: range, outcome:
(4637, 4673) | 8.2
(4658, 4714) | 8.15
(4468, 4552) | 8.04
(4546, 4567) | 8.32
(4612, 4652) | 8.5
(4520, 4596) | 8.08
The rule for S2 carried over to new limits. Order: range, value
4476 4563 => 7.071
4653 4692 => 7.874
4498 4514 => 8.306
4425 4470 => 6.528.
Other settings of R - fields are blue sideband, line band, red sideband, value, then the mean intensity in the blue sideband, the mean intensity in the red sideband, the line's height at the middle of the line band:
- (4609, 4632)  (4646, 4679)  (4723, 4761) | 2.01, 8.8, 8.6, 8.73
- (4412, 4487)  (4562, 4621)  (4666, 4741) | -4.04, 7.29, 8.28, 7.84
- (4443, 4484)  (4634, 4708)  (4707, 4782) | 0.64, 7.43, 8.56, 8.27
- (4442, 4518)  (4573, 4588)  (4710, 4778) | 0.11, 7.81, 8.57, 8.1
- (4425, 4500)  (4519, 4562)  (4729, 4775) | -1.12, 7.46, 8.56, 7.76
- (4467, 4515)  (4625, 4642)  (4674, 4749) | -0.35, 8.16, 8.36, 8.29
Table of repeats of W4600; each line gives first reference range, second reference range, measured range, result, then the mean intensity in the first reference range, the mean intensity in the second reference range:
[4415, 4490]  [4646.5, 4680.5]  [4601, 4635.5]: -0.09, 7.33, 8.2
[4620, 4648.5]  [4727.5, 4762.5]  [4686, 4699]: 0.03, 8.45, 8.58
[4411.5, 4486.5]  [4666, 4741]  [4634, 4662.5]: -0.03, 7.28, 8.28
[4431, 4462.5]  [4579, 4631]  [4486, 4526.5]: -0.10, 7.03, 8.42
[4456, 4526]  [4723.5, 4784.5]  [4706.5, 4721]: 0.03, 7.95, 8.62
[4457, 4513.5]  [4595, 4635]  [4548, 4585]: 0.01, 7.94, 8.61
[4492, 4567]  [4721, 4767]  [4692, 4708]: 0.05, 8.15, 8.58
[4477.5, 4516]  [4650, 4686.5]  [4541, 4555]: 0.02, 8.23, 8.22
